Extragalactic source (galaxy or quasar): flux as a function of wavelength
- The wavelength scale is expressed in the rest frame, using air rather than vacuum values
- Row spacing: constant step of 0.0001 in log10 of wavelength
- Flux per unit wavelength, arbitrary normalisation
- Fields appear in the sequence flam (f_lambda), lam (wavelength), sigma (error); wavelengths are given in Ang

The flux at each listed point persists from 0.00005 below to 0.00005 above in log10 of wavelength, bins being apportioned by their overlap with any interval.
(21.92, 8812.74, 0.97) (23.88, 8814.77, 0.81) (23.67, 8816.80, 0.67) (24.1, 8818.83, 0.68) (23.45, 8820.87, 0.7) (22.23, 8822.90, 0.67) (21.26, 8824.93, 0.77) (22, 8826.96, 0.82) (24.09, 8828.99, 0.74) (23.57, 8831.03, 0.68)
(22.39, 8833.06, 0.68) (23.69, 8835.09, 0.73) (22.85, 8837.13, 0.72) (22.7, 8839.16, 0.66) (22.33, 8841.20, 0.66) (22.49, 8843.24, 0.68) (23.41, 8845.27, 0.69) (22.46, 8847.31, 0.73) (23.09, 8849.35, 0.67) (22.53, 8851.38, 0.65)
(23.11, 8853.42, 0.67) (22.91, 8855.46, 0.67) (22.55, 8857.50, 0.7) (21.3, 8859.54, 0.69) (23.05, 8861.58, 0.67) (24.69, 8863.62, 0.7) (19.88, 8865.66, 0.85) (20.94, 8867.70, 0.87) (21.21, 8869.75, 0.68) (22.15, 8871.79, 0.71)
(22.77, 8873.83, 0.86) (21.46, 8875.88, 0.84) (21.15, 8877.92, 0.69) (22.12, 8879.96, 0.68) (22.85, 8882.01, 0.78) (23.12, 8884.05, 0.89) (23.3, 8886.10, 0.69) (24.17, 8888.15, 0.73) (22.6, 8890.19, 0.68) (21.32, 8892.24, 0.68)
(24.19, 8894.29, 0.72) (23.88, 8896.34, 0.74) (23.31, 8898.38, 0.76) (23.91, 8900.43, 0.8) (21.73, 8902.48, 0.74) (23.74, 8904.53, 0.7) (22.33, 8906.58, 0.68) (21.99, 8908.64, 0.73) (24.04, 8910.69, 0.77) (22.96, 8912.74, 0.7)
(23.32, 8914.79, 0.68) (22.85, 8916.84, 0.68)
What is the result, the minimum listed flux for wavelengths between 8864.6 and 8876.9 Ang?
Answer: 19.88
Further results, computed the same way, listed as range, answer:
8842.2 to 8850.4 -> 22.46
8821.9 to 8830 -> 21.26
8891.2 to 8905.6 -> 21.32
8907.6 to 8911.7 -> 21.99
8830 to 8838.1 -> 22.39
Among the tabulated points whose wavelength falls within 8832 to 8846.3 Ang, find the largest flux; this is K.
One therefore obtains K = 23.69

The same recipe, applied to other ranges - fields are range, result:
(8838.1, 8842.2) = 22.7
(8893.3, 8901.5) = 24.19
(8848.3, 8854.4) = 23.11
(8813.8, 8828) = 24.1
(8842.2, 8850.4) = 23.41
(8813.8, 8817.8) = 23.88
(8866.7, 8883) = 22.85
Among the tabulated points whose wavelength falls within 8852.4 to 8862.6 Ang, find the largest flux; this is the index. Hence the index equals 23.11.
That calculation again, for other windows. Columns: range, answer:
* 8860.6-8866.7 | 24.69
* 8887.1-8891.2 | 24.17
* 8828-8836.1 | 24.09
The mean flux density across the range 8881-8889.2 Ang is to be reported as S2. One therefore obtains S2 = 23.4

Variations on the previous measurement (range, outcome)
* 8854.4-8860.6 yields 22.3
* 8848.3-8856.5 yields 22.9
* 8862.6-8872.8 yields 21.8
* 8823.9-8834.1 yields 22.7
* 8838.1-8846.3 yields 22.7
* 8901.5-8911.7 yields 22.8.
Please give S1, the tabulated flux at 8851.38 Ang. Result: 22.53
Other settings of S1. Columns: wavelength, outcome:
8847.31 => 22.46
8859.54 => 21.3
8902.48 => 21.73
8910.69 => 24.04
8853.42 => 23.11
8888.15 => 24.17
